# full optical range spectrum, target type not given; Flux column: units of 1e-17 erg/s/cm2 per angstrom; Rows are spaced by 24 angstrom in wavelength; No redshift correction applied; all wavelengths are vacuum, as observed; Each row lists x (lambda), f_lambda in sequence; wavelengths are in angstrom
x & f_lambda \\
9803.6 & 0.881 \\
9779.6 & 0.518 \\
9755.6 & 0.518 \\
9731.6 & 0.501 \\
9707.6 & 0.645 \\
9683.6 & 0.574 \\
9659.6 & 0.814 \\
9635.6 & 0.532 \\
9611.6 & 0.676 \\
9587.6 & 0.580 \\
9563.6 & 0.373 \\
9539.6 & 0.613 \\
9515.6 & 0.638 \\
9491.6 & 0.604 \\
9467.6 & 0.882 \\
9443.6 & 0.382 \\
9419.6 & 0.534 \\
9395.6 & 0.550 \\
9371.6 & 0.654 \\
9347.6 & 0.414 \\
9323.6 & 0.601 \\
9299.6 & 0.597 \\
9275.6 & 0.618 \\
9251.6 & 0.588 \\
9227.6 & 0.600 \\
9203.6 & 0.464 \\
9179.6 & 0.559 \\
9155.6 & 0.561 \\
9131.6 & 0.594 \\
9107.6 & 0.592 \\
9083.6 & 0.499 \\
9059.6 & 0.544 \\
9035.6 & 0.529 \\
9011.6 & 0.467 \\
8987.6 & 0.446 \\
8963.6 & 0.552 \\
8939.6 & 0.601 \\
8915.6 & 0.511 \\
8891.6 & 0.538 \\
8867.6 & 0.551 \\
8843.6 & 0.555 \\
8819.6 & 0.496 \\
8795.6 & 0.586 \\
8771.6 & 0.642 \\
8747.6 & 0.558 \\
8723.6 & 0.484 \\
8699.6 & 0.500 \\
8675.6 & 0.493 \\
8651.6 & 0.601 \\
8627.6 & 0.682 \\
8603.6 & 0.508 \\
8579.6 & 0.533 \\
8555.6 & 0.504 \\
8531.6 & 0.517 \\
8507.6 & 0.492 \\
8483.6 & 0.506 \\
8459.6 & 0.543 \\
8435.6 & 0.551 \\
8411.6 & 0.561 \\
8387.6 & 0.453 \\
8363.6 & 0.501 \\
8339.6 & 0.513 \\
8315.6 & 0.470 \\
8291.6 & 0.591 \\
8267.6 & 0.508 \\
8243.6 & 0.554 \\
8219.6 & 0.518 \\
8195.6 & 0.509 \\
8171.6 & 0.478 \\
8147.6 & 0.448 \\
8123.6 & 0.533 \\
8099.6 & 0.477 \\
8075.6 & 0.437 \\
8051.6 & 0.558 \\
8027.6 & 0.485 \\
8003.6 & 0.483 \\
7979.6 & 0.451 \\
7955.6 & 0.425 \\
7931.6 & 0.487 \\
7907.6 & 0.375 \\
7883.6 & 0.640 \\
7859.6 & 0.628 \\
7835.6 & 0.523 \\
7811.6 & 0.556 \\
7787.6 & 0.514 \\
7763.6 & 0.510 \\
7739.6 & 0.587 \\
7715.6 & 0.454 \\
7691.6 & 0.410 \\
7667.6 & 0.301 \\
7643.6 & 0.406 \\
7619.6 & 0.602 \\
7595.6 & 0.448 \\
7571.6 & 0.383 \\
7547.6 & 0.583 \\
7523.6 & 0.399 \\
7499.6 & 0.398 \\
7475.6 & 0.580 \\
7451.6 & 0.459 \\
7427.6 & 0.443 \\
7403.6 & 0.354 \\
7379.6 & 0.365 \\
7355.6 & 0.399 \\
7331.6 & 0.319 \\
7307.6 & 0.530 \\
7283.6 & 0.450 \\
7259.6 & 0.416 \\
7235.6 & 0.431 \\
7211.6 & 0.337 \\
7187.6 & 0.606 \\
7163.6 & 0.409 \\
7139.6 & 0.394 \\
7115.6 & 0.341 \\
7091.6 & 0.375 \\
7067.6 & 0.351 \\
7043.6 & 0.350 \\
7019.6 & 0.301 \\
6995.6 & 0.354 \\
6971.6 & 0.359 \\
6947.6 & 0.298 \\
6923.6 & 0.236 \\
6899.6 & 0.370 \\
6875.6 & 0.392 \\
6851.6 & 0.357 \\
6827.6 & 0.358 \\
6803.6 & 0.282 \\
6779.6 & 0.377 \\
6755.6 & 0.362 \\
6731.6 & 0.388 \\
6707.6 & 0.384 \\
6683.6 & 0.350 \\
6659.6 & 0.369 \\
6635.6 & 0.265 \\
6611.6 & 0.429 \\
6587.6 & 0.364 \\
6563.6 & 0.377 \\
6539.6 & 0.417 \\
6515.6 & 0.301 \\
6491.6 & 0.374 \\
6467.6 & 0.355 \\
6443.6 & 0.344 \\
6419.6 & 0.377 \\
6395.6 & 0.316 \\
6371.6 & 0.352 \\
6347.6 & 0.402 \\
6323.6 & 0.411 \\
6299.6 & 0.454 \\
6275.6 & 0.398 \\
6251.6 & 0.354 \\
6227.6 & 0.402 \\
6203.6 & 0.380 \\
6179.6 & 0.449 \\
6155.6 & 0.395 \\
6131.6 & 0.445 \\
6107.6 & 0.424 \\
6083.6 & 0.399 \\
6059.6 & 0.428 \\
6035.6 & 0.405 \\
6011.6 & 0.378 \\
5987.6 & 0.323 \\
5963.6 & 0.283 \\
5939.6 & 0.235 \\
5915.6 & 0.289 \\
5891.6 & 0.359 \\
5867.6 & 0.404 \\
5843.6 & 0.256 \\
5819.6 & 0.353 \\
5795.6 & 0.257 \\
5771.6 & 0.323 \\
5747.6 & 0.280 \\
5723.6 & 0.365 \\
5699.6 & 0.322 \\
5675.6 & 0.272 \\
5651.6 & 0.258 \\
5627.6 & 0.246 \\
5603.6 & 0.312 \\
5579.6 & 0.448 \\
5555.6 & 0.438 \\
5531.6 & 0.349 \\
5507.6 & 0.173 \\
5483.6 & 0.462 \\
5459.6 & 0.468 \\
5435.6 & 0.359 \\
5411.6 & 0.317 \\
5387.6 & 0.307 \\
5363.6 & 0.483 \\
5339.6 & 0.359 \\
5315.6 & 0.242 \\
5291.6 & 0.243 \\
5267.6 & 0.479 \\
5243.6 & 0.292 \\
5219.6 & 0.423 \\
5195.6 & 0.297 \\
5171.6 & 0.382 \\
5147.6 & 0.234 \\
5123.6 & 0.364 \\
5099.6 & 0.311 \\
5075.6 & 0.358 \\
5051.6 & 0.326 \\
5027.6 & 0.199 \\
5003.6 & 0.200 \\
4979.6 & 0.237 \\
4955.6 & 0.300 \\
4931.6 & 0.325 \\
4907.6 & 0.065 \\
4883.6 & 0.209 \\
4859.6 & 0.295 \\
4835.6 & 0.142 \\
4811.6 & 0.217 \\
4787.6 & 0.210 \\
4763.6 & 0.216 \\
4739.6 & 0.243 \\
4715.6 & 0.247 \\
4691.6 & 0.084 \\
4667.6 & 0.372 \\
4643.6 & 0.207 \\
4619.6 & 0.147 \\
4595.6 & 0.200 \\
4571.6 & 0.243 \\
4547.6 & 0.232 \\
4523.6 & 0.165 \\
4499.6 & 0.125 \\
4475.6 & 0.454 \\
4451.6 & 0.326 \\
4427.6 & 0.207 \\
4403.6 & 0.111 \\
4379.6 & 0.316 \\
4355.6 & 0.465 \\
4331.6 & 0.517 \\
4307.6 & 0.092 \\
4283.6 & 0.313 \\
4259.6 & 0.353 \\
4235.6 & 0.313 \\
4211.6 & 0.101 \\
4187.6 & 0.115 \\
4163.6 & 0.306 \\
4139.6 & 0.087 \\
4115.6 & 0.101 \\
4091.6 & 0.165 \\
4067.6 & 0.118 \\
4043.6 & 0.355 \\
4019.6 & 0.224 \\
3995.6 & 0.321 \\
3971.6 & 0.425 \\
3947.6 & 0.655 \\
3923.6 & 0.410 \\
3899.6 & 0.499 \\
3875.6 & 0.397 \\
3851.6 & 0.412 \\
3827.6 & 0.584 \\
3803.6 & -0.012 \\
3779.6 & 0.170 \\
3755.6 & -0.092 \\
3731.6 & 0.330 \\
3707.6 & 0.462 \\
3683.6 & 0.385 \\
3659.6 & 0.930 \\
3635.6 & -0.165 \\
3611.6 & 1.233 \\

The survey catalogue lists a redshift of 0.929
